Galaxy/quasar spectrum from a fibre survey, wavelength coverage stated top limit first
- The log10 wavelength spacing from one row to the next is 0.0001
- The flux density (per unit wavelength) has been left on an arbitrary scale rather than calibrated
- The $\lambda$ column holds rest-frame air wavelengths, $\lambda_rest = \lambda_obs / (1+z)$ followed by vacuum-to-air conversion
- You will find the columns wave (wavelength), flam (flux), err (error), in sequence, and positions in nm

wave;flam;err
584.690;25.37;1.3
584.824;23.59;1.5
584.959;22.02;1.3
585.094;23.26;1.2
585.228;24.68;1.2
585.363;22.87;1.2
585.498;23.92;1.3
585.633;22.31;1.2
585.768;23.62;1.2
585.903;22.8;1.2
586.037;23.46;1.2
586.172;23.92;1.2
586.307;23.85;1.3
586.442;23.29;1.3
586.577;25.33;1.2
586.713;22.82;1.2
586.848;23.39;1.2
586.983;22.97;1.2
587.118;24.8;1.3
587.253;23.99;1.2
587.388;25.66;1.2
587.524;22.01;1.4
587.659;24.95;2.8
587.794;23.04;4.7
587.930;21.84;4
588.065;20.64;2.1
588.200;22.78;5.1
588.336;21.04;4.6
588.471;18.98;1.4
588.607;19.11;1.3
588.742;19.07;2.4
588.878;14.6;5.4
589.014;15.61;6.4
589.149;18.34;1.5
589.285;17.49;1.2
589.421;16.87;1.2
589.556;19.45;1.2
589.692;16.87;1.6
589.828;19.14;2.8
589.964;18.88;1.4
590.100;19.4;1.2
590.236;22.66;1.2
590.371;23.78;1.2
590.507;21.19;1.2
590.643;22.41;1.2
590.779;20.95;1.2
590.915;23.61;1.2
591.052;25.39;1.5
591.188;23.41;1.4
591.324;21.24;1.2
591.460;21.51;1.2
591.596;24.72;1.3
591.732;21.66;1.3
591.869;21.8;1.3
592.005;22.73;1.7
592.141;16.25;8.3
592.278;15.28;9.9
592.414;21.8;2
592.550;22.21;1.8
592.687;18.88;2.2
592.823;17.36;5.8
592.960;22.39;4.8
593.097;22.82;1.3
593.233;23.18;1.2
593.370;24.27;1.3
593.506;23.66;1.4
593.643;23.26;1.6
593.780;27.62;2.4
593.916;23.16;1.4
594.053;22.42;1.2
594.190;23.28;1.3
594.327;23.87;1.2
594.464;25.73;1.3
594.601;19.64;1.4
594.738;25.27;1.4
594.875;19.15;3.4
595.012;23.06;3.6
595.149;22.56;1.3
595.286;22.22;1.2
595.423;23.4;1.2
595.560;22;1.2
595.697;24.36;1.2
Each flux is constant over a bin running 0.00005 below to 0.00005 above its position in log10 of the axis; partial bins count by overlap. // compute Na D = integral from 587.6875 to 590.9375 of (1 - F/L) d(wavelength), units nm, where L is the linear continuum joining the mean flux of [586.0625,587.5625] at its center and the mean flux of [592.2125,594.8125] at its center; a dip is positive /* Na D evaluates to 0.473 nm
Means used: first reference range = 23.8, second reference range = 22.4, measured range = 19.9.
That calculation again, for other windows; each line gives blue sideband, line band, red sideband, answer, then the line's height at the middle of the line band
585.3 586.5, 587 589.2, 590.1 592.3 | 0.16 nm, 22.7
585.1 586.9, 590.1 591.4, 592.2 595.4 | 0.01 nm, 22.8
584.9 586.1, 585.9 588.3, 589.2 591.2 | -0.11 nm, 22.4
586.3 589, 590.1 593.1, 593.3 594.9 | 0.19 nm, 23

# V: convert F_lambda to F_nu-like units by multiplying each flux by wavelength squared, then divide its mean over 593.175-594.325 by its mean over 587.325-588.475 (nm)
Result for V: 1.1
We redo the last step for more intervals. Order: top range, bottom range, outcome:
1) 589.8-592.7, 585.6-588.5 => 0.94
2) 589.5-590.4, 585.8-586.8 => 0.85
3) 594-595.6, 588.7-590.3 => 1.27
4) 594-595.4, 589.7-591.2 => 1.07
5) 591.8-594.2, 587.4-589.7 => 1.12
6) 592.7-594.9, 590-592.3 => 1.06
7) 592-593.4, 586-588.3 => 0.89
